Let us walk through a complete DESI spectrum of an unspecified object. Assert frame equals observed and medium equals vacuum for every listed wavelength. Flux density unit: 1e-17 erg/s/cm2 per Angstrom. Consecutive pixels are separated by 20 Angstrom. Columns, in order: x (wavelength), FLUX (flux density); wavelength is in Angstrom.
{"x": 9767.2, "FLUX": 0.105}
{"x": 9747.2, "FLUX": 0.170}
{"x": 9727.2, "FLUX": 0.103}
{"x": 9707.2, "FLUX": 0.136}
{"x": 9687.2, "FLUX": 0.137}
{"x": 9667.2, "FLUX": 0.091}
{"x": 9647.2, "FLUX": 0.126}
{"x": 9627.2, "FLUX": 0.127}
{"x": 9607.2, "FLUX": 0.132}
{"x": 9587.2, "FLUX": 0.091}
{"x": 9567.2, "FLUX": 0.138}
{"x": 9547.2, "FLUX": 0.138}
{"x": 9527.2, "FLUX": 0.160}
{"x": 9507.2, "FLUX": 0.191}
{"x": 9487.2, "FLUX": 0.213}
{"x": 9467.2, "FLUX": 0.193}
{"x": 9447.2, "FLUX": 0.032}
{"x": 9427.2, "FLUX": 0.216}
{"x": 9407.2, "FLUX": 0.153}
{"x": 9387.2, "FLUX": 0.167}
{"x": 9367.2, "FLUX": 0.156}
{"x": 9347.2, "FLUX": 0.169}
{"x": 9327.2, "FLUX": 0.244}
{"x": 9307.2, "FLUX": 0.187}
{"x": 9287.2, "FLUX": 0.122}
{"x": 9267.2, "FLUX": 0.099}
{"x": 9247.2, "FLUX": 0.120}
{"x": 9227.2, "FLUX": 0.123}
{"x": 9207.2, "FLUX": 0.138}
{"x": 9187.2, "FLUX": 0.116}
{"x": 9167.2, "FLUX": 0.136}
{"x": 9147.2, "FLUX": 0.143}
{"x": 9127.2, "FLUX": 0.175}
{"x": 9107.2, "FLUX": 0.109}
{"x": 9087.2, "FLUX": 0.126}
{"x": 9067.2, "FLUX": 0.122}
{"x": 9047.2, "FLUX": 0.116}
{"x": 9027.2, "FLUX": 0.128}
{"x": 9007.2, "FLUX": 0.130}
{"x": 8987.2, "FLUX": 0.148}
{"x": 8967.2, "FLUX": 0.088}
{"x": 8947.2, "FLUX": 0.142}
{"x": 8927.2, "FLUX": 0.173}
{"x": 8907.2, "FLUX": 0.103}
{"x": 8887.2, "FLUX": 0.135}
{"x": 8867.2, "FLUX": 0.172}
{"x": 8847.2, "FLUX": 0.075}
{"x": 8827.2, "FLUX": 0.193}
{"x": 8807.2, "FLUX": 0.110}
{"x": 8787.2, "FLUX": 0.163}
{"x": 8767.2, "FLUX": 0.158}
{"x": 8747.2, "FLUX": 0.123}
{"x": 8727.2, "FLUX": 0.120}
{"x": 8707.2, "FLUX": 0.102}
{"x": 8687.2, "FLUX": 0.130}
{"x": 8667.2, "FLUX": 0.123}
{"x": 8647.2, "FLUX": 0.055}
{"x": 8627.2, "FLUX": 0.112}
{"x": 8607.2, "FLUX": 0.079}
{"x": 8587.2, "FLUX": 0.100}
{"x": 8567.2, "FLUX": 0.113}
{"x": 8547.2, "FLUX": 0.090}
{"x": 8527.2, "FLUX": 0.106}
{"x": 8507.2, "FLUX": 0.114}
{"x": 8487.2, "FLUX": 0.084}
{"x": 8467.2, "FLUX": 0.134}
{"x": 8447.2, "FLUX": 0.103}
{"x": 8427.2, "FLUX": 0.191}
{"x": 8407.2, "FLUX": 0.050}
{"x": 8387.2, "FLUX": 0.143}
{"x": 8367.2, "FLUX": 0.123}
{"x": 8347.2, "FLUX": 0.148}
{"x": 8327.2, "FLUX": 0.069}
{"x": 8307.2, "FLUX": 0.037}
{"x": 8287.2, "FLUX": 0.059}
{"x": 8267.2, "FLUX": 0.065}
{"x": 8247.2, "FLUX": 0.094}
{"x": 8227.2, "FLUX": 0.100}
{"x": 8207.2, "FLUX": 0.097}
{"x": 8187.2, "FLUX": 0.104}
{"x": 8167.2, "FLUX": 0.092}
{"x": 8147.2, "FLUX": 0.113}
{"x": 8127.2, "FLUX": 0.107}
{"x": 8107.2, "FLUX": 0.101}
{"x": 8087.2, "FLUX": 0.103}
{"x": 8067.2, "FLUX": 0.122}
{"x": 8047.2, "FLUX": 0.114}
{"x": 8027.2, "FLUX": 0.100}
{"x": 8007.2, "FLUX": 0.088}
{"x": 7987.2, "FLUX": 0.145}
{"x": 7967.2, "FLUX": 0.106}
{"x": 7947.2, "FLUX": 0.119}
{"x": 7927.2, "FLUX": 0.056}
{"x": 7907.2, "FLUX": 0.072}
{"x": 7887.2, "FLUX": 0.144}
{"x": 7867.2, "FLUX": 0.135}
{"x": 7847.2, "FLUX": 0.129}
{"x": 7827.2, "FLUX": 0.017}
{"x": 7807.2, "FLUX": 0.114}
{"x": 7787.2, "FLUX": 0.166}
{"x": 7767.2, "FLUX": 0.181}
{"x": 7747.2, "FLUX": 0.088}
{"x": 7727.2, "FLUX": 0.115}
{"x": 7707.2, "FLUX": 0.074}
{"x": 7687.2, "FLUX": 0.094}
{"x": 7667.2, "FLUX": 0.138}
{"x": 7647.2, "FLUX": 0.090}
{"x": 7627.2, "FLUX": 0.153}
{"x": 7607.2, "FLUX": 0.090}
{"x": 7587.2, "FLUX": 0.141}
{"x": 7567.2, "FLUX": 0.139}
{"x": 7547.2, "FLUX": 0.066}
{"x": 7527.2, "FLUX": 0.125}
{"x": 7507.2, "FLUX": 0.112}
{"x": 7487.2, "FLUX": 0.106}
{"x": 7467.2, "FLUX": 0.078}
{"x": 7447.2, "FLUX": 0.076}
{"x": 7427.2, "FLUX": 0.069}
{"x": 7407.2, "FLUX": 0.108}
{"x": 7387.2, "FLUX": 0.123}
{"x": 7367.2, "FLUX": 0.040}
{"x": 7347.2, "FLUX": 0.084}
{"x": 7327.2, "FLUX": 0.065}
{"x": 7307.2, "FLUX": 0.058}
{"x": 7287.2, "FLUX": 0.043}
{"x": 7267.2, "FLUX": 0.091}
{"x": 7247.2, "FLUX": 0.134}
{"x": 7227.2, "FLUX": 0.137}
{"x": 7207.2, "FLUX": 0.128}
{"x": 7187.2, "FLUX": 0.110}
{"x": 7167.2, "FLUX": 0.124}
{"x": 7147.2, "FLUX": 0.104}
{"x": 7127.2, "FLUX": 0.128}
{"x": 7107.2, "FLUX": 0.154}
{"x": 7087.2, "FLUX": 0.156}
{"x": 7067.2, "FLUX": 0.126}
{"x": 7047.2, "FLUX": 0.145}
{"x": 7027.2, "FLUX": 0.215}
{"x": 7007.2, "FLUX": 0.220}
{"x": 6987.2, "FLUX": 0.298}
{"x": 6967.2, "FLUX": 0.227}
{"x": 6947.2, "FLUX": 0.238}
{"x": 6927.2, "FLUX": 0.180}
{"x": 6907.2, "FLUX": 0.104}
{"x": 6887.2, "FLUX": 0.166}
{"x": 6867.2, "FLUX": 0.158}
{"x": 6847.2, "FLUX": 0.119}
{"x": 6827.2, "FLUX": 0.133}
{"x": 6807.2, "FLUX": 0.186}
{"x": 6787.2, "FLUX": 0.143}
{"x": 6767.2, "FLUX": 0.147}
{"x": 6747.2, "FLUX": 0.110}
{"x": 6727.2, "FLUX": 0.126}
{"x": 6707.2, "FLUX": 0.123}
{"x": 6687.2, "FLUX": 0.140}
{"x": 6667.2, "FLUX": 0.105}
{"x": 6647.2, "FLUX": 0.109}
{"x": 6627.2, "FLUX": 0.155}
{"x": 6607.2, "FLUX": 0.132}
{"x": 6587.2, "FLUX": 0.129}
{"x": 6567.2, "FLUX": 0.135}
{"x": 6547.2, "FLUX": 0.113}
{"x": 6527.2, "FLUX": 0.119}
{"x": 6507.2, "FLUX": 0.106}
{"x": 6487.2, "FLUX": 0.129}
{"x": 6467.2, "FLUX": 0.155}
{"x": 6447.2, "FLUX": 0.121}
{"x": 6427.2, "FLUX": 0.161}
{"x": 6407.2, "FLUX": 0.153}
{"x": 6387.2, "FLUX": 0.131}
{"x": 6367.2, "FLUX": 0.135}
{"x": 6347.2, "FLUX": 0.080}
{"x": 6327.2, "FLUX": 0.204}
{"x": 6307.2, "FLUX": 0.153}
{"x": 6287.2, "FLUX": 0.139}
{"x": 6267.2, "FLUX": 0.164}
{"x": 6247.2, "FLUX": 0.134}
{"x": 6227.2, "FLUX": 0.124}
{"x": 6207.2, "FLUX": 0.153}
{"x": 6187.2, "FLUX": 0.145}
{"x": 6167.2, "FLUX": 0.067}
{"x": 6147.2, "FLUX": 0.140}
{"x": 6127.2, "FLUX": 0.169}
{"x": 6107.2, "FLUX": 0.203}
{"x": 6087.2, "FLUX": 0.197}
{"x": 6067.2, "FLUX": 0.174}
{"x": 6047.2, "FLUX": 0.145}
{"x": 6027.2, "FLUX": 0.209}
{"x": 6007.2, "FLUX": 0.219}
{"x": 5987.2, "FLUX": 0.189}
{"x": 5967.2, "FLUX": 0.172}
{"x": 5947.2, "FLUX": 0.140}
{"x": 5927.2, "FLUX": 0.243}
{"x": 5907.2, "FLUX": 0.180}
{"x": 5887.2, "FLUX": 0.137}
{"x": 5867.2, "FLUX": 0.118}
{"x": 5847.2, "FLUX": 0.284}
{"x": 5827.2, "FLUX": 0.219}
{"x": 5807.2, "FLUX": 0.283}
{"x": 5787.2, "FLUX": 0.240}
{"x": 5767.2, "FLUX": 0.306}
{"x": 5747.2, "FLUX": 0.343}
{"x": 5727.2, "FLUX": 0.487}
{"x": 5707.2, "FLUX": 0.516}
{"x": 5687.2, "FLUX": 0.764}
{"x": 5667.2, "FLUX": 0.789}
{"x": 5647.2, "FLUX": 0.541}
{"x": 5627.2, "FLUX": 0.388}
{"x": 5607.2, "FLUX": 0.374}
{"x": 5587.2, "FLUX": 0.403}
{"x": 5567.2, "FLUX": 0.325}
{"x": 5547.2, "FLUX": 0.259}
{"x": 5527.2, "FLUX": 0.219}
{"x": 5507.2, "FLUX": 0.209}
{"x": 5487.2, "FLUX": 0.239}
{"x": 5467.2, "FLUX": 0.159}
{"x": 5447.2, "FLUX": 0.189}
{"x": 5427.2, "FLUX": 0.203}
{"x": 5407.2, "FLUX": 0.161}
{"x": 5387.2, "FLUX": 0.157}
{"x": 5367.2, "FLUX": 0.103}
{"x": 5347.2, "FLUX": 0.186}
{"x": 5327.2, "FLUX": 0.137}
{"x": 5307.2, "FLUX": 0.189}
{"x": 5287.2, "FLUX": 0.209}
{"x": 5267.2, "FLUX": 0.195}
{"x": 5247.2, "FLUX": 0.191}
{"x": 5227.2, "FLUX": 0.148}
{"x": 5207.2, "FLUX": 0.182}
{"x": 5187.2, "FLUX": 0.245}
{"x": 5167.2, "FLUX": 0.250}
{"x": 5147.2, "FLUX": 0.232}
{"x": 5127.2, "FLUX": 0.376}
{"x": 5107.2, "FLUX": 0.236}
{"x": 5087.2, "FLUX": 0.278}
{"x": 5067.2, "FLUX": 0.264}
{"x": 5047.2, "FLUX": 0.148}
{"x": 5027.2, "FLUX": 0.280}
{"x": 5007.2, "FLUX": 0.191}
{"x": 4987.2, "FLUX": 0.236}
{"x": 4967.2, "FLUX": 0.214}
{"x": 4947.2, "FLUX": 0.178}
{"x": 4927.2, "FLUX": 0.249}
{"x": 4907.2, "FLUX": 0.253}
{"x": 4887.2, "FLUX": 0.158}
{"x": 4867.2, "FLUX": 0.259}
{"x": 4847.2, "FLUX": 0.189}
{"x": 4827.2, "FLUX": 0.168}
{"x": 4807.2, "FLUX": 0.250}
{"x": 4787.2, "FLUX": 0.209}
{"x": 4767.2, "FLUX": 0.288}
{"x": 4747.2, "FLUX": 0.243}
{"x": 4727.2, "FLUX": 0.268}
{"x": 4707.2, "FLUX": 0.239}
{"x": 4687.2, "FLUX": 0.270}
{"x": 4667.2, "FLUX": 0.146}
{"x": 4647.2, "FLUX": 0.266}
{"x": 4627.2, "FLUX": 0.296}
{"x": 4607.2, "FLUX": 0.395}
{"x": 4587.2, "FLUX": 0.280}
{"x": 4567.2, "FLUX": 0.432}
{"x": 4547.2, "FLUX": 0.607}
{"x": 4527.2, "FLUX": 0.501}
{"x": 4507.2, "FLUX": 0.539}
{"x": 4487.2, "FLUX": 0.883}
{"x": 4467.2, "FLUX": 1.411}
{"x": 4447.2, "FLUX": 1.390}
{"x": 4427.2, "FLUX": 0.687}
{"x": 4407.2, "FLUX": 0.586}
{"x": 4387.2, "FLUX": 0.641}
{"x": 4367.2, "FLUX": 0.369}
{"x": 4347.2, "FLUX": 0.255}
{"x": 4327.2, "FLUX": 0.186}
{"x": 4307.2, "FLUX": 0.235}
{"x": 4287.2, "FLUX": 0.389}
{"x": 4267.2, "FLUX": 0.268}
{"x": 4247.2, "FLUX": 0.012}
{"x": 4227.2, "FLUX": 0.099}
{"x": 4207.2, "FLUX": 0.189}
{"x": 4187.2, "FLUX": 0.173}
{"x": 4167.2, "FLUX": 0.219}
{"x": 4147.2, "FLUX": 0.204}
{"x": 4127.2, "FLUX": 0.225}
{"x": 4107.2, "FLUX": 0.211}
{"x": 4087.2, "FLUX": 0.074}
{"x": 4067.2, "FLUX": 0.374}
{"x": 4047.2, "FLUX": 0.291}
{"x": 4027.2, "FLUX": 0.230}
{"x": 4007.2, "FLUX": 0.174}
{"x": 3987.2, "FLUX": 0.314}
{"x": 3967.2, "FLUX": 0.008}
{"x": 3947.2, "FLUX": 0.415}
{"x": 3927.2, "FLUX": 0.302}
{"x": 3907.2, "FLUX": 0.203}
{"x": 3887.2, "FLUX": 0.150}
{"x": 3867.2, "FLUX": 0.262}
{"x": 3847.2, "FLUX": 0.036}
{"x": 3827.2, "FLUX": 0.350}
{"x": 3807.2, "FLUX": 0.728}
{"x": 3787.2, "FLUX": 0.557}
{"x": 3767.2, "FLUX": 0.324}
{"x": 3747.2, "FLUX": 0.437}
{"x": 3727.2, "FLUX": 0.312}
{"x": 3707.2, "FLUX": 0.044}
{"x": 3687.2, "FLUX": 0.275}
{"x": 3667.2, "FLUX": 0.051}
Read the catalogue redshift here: 2.66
